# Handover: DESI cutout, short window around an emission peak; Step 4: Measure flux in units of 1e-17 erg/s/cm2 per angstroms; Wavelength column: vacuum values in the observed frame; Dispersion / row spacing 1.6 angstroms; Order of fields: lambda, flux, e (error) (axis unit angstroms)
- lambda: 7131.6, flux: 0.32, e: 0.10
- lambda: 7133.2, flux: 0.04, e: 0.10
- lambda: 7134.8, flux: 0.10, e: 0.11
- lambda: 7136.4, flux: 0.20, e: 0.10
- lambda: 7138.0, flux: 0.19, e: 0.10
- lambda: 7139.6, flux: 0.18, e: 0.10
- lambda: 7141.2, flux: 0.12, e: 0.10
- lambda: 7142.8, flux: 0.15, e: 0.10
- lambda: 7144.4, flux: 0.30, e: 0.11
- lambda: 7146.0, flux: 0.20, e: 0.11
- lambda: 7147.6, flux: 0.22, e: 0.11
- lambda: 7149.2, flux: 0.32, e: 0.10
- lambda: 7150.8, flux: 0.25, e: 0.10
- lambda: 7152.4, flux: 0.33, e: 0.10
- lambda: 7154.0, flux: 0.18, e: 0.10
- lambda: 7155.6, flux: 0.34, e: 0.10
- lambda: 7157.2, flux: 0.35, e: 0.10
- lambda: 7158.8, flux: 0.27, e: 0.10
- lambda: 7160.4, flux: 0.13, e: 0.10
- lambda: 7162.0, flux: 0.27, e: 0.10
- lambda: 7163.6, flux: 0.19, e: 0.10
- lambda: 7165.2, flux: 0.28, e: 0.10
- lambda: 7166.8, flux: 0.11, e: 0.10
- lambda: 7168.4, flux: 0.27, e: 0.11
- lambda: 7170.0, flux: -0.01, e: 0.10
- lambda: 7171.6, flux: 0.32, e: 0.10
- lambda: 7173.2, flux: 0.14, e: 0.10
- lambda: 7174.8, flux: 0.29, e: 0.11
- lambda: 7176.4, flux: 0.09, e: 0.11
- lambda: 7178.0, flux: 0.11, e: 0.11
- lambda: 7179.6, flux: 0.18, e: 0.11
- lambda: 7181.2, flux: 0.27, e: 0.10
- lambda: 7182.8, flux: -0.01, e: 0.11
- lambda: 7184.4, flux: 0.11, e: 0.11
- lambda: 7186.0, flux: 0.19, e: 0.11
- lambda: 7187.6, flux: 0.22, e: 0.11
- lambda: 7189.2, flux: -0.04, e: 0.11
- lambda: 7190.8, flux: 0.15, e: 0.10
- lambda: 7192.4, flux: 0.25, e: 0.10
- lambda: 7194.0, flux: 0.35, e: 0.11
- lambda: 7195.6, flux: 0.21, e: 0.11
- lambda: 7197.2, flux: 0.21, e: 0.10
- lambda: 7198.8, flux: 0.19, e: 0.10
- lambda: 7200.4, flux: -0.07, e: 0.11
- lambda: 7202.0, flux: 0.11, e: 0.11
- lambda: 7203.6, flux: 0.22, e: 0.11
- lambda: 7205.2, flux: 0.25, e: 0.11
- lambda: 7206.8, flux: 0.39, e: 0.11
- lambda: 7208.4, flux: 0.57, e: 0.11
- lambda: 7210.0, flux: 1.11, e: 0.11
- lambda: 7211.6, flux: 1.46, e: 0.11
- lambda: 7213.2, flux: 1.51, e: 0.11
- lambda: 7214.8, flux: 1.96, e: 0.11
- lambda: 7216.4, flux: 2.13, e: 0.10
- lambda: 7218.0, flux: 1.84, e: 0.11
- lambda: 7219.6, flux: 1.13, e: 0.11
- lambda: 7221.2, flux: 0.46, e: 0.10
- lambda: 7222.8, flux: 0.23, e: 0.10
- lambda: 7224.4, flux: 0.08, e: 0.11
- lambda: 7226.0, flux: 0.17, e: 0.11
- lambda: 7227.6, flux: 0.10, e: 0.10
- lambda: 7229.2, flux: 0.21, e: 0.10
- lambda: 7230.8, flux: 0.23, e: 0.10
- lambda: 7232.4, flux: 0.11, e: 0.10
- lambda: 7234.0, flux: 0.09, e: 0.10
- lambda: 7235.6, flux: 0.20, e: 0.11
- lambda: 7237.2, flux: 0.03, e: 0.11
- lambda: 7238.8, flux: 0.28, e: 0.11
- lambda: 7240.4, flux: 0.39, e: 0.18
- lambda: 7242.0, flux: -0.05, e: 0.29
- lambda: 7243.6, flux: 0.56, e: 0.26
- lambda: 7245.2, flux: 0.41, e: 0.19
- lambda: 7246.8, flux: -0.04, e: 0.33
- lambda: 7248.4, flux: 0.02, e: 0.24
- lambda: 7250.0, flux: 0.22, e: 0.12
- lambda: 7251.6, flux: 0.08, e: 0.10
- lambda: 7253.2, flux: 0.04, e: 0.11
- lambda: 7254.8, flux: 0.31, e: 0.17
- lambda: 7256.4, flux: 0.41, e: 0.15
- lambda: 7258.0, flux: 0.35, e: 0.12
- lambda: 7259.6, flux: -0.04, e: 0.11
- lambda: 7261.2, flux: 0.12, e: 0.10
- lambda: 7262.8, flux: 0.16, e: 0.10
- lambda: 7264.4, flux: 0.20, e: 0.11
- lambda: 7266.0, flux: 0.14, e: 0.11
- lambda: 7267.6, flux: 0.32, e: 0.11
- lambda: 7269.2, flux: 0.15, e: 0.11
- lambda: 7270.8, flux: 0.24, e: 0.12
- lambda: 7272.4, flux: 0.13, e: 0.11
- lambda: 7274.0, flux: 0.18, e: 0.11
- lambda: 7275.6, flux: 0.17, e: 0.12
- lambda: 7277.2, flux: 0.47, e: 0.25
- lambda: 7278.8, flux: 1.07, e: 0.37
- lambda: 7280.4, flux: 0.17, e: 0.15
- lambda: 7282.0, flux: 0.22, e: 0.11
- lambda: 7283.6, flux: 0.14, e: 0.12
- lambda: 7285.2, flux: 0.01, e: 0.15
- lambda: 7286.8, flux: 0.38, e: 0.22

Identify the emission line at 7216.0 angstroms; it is [O II] 3727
